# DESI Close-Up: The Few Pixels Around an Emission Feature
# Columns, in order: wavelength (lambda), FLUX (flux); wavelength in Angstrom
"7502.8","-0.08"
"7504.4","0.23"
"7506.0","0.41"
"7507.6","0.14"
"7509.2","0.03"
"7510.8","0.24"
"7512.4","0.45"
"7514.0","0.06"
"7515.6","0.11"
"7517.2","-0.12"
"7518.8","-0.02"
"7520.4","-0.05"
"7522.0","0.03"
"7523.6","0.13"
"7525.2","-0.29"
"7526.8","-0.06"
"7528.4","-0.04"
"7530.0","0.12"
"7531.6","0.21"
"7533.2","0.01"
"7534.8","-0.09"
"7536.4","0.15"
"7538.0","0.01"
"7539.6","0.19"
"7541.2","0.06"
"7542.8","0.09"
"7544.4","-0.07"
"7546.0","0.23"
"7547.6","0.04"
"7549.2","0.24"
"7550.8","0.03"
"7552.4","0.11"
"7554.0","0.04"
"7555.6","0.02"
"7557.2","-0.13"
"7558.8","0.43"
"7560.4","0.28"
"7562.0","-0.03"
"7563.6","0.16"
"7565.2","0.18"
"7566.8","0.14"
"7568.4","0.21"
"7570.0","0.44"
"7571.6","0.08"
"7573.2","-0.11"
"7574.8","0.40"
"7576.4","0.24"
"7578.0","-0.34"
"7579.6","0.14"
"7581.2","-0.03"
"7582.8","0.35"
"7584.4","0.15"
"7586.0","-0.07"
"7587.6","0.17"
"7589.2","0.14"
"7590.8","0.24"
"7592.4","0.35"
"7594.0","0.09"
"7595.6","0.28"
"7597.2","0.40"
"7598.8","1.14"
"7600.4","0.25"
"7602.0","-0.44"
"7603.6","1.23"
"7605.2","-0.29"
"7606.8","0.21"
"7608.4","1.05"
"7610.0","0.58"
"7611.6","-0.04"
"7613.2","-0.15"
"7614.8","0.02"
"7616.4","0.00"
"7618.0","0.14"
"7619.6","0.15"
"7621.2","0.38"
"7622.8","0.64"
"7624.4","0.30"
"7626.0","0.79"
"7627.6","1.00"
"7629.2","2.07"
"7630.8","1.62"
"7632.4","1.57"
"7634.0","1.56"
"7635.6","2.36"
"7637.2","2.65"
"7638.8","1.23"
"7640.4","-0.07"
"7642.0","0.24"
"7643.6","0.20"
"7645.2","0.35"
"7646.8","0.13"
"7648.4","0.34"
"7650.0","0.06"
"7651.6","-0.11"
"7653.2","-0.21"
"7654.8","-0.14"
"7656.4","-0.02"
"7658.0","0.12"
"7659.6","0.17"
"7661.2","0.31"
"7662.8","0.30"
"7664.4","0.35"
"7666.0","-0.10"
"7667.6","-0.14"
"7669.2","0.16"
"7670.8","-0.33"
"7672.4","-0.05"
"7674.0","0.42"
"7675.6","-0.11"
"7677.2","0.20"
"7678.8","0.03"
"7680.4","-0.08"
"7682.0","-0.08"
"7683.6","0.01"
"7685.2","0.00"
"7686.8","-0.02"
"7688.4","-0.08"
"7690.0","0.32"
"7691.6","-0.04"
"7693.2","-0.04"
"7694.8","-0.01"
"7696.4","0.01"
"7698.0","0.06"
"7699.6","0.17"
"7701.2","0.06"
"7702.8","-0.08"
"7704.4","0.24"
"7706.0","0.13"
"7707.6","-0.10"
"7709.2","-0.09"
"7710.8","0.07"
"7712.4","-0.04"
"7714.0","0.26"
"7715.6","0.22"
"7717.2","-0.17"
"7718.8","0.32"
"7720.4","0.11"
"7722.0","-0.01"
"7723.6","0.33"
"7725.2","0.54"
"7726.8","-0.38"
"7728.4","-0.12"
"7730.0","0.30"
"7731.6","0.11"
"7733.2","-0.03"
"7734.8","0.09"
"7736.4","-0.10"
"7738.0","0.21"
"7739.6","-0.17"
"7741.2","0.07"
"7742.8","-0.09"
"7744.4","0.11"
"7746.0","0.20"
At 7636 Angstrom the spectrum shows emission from [O II] 3727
